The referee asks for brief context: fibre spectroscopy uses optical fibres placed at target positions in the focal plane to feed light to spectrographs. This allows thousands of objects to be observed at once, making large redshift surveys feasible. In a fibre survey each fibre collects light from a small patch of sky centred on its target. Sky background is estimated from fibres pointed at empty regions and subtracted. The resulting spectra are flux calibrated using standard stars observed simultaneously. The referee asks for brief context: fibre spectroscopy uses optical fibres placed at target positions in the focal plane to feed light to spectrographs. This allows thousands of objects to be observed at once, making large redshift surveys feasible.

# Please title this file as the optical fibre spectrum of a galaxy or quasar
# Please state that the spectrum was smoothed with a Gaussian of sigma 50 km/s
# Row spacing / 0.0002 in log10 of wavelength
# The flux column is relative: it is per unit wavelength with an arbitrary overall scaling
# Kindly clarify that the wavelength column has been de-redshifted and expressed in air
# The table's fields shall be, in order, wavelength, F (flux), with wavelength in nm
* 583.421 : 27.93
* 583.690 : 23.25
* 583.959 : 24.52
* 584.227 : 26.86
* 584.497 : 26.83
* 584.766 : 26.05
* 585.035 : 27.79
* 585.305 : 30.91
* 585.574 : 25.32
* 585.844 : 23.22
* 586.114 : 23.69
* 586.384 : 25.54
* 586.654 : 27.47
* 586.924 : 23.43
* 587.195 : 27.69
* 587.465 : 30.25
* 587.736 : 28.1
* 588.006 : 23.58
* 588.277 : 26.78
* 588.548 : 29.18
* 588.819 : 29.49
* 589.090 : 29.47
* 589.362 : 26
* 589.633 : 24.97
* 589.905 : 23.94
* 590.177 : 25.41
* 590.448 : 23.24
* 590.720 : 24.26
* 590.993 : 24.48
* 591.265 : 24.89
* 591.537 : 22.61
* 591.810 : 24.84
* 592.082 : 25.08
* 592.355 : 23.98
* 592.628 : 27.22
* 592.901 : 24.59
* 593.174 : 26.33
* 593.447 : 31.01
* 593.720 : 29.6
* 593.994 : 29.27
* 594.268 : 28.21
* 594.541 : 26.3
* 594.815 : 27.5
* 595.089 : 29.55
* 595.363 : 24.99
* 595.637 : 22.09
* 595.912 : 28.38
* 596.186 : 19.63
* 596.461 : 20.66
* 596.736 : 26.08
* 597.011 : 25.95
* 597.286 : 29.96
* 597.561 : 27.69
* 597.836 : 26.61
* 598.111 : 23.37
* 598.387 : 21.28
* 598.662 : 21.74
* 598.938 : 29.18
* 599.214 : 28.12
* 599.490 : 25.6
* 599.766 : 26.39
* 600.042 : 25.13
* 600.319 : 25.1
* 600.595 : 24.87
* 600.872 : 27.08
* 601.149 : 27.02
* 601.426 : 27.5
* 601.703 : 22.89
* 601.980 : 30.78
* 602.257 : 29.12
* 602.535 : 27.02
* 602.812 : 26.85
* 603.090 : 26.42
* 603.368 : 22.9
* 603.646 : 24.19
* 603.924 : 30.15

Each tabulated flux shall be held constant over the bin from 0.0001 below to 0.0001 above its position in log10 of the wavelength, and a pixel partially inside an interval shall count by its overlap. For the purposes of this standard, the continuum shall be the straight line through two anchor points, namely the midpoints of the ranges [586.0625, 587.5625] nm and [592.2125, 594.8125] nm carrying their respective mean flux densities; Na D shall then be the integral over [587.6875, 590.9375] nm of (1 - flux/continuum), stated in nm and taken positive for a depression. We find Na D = 0.08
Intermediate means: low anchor 26.4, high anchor 27.4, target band 26.1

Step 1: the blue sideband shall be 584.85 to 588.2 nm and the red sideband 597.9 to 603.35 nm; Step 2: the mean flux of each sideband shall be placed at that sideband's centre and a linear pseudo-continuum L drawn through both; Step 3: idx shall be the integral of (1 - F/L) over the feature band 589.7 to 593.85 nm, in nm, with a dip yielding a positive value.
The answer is 0.13 nm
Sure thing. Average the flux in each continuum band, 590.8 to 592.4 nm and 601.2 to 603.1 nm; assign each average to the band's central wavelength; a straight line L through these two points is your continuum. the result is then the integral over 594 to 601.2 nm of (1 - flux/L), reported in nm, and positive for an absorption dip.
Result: 0.06 nm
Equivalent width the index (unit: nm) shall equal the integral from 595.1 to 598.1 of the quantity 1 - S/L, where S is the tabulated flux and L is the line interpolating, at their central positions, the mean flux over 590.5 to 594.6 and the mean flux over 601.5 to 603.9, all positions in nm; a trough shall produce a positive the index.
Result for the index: 0.11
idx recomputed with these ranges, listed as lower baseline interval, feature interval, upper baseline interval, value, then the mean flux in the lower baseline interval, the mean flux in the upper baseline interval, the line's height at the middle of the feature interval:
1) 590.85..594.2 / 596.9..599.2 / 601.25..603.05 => 0.084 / 26.2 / 27.3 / 26.8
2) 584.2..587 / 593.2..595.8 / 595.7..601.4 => -0.190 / 26.1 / 25.5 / 25.7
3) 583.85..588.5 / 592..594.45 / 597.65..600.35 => -0.141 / 26.4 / 25.3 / 25.8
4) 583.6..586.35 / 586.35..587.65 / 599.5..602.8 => -0.053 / 25.9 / 26.6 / 26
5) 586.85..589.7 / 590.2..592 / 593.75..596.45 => 0.177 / 27.3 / 26.1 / 26.8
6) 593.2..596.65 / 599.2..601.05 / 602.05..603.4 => 0.059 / 26.4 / 27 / 26.8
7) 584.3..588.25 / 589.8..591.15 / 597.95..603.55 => 0.103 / 26.4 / 25.9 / 26.3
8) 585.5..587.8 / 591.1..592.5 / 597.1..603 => 0.099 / 26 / 26.3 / 26.2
